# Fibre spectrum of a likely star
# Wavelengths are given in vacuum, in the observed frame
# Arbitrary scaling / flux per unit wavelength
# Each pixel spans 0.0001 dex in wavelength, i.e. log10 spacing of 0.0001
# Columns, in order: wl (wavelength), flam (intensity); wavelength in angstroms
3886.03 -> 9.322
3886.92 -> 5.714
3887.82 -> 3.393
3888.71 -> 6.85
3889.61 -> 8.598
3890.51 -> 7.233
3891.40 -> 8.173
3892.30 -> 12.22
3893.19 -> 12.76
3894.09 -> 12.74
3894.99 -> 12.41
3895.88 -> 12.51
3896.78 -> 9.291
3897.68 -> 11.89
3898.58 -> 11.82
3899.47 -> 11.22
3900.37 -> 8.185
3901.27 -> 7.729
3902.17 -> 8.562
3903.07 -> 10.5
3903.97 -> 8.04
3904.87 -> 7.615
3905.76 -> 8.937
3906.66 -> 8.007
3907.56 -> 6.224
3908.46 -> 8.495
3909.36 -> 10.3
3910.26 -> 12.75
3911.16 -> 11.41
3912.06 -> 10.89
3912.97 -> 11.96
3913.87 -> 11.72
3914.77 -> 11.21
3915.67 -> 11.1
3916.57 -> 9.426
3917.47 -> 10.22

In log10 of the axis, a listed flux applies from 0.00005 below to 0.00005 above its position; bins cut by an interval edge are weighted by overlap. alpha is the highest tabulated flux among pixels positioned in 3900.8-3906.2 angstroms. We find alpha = 10.5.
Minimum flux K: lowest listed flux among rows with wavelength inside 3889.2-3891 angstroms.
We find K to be 7.233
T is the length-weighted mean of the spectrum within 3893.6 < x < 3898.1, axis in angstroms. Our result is 11.8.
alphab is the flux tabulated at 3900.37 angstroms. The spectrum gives 8.185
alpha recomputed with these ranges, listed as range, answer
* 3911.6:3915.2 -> 11.96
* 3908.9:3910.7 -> 12.75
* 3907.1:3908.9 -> 8.495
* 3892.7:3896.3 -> 12.76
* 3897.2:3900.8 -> 11.89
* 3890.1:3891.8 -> 8.173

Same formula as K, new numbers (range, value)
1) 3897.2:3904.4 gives 7.729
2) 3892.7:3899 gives 9.291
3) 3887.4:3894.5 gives 3.393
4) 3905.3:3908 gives 6.224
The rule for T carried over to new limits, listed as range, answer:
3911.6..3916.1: 11.4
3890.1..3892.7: 9.19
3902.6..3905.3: 8.71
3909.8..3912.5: 11.7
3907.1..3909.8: 8.33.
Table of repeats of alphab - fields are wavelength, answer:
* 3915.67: 11.1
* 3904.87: 7.615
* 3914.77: 11.21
